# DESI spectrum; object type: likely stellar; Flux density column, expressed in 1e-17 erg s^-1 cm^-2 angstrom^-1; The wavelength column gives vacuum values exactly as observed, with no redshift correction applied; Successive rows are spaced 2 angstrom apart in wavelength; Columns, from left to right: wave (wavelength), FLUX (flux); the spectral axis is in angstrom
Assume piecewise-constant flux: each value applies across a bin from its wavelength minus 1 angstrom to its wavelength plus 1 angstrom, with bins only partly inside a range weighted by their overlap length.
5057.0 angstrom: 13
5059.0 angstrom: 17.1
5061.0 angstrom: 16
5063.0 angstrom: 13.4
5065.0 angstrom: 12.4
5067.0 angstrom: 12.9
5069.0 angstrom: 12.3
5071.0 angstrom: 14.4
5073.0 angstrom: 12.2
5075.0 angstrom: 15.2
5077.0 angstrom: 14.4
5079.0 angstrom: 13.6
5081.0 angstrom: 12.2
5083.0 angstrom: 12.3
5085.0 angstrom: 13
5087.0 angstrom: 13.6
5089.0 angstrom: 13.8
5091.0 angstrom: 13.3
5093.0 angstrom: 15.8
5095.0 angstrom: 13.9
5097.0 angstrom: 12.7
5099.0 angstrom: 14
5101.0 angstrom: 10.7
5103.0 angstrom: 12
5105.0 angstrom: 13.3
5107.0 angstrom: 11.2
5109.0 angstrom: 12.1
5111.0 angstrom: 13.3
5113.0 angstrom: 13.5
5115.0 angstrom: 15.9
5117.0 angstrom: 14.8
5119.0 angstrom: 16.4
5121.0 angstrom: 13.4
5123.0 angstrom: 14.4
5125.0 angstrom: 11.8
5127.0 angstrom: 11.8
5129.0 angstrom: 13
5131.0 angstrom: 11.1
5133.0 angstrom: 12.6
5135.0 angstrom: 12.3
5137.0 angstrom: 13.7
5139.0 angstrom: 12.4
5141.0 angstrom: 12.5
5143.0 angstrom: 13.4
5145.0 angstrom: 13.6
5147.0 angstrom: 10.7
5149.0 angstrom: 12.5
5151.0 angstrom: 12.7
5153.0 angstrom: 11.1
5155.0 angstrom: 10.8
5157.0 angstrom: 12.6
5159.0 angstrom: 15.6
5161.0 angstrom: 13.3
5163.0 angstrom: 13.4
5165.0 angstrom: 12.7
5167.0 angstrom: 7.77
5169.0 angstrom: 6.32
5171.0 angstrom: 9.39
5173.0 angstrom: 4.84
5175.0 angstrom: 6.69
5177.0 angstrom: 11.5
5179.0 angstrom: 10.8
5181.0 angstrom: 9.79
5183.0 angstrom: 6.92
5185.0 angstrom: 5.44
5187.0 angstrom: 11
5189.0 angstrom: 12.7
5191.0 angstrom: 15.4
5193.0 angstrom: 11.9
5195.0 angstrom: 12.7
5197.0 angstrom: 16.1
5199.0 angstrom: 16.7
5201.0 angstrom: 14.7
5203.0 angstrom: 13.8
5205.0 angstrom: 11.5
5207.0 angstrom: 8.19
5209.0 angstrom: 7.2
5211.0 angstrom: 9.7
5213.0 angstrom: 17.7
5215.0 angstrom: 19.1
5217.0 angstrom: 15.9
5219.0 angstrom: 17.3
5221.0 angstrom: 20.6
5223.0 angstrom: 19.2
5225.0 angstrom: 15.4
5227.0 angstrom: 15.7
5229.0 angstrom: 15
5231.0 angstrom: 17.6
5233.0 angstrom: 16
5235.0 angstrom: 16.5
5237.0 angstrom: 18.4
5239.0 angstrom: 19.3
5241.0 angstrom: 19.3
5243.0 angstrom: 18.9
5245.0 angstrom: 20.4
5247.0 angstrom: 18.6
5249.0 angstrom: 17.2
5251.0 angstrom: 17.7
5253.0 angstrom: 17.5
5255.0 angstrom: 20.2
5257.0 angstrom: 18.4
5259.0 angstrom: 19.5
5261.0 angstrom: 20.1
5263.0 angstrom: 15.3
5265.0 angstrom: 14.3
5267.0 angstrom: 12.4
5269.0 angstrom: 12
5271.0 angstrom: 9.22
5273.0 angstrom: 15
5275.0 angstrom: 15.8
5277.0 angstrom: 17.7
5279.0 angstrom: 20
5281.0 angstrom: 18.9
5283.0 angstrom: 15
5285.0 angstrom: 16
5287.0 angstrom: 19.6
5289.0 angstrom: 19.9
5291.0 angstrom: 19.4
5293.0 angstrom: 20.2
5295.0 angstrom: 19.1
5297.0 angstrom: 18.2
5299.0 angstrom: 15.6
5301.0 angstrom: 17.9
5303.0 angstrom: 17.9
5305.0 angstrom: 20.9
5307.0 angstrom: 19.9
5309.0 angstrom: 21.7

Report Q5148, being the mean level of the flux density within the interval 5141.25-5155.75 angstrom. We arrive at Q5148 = 12.2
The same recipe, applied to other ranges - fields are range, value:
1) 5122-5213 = 11.6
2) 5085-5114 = 13.1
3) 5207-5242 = 16.2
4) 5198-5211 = 11.8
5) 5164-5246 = 13.6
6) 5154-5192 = 10.4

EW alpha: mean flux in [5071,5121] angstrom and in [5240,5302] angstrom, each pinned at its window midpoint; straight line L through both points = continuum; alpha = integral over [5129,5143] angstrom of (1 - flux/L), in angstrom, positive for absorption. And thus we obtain 1.8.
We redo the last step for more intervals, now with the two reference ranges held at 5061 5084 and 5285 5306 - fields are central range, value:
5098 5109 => 1.4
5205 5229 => 2.7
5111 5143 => 2.9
